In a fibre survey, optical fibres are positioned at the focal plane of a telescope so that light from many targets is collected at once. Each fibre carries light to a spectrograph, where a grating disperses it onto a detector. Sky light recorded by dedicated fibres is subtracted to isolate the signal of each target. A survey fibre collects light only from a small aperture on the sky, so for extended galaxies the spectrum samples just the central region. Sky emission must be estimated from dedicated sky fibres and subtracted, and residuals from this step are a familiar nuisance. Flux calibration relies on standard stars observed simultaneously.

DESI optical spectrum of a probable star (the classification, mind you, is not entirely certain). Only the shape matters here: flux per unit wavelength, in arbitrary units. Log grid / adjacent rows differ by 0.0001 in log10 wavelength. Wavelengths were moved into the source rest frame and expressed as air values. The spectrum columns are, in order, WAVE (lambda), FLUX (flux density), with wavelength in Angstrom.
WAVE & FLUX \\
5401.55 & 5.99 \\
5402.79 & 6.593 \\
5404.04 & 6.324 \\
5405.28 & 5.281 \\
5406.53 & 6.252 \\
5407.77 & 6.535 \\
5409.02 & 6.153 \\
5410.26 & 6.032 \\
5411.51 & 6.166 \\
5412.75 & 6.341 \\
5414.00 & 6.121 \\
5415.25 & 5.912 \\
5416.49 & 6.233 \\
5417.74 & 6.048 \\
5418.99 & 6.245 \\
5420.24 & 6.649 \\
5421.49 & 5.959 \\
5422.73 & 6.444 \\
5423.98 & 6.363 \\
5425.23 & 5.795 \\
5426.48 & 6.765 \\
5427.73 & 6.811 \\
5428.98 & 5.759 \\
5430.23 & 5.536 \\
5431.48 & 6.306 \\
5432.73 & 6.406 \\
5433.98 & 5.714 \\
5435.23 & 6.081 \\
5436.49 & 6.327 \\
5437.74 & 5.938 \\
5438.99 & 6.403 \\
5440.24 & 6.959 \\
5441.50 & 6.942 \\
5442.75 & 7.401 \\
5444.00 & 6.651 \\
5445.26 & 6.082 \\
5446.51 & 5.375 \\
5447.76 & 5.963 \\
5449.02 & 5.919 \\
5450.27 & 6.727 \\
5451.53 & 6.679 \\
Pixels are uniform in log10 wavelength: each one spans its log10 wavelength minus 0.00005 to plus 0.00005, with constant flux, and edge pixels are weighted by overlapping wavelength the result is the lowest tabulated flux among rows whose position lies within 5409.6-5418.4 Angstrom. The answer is 5.912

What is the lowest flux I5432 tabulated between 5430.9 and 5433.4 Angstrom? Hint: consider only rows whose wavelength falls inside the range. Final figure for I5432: 6.306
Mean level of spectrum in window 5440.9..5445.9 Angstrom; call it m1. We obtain 6.77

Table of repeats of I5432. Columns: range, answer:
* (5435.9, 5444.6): 5.938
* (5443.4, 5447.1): 5.375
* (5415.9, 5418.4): 6.048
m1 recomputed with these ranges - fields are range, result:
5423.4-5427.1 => 6.3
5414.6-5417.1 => 6.08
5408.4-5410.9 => 6.1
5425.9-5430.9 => 6.21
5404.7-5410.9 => 6.05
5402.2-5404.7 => 6.43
